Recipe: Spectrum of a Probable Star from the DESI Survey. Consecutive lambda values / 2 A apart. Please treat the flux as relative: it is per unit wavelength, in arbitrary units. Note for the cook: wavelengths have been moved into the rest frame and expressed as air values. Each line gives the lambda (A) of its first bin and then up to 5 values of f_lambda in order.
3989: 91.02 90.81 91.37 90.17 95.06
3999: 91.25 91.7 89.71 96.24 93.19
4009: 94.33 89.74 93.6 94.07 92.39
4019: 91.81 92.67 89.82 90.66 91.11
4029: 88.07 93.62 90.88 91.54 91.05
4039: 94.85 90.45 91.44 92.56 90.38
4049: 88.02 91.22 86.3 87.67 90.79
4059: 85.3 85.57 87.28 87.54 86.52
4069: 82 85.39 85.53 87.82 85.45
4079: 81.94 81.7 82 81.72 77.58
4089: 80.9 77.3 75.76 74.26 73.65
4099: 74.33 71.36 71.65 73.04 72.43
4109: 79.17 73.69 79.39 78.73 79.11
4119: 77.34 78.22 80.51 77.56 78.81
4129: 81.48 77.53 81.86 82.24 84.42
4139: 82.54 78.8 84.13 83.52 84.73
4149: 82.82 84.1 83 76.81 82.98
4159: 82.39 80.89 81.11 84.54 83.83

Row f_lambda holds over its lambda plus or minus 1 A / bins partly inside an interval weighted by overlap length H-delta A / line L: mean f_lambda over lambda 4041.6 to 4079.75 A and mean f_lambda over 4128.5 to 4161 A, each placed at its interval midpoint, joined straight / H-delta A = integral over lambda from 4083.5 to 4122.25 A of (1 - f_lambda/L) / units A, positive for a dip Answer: 3.8 A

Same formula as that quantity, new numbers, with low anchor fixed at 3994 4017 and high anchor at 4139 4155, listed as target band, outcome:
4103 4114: 1.3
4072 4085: 0.5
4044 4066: 0.2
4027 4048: -0.3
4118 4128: 0.7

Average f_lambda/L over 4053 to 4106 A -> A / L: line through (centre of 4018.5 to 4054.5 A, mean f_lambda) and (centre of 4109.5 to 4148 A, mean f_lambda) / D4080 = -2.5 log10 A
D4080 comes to 0.06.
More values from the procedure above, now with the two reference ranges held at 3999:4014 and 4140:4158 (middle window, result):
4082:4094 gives 0.10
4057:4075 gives 0.03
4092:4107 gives 0.17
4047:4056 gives 0.01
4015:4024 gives 0.00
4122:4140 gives 0.04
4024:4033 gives 0.00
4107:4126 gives 0.09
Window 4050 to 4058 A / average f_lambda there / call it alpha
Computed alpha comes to 89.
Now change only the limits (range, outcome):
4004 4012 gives 93.4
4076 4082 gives 83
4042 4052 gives 90.7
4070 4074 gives 85.5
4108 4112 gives 76.4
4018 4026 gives 91.2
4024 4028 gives 90.9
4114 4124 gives 78.8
